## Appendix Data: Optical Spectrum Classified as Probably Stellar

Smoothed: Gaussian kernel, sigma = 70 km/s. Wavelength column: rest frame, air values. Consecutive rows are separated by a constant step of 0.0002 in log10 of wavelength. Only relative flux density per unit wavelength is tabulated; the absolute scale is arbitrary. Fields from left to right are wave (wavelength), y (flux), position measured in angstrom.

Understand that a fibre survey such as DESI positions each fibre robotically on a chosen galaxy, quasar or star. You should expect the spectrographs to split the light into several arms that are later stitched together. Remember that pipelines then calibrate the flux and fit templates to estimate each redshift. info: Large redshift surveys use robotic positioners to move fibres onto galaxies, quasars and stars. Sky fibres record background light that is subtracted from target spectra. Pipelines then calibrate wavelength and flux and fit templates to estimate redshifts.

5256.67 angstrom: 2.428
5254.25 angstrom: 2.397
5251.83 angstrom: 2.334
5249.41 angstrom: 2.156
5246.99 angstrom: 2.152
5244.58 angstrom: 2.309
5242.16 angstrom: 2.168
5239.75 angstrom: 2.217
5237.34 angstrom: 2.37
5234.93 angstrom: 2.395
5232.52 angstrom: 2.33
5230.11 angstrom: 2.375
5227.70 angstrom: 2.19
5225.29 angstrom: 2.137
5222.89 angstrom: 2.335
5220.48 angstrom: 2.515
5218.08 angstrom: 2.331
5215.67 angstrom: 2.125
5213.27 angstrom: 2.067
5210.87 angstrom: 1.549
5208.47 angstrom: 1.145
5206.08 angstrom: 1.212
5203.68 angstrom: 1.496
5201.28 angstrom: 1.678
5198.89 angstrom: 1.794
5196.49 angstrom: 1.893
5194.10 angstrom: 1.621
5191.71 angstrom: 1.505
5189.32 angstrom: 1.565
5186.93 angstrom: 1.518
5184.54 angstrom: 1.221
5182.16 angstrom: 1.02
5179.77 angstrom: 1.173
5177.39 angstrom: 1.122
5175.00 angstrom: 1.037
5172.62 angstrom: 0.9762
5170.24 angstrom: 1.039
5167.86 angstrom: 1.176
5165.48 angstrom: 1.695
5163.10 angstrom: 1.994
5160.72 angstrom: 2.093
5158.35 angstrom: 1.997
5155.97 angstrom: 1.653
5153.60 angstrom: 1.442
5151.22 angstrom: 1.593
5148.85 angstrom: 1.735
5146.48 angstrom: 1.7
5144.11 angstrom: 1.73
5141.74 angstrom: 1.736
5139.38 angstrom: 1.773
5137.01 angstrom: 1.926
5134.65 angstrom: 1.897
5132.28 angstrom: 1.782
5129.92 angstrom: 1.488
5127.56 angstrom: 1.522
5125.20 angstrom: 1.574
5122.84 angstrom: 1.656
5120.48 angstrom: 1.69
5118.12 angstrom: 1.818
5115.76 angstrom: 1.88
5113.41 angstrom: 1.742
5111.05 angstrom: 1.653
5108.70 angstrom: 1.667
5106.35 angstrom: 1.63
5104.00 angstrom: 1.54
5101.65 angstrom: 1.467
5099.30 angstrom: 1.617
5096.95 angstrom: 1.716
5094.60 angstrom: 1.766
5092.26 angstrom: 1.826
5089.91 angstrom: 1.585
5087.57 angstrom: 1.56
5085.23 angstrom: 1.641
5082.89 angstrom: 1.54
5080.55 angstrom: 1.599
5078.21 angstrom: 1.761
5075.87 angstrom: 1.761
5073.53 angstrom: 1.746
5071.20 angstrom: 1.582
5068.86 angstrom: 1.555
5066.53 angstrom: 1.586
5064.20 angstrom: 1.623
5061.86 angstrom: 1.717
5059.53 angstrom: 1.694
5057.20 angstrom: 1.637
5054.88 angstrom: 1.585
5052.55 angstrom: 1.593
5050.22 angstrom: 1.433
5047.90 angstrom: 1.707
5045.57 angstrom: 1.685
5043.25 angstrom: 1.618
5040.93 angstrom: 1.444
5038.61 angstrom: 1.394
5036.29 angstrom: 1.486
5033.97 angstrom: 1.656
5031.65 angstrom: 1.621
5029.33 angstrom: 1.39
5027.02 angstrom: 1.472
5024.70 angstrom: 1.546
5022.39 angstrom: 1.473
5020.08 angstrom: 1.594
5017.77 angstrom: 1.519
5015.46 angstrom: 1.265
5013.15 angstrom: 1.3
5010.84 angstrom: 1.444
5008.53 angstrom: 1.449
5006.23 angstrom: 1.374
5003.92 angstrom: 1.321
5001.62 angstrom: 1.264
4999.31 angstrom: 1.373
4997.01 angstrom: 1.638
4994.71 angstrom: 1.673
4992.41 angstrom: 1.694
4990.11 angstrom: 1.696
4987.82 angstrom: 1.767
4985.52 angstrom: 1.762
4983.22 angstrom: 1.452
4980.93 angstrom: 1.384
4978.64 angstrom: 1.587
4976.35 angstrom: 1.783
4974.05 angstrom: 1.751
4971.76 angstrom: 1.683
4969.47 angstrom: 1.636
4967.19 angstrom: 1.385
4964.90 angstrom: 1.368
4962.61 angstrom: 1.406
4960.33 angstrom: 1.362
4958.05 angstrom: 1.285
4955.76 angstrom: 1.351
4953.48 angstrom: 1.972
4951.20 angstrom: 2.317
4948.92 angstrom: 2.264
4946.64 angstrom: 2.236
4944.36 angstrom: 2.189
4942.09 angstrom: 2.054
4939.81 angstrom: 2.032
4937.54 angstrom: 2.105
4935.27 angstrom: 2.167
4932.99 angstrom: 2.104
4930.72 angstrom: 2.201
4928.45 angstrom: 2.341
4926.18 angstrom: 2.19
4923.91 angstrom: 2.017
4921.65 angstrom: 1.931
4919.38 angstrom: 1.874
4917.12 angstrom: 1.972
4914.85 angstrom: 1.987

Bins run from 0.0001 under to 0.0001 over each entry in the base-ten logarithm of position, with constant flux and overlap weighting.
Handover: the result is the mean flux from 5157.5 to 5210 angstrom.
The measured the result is 1.45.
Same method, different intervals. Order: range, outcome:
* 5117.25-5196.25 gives 1.56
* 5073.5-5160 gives 1.69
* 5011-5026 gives 1.45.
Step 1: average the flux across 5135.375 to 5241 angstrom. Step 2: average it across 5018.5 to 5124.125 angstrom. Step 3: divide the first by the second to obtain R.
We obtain 1.1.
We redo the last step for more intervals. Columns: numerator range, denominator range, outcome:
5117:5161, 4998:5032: 1.21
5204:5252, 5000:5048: 1.43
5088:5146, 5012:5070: 1.10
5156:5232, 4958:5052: 1.10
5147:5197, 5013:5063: 0.96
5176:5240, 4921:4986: 0.98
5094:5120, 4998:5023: 1.20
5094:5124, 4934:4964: 0.88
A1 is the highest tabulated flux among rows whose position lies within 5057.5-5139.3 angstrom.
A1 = 1.926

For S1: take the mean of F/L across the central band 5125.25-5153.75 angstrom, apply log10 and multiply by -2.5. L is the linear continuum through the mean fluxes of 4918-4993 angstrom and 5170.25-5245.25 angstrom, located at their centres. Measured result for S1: 0.06 mag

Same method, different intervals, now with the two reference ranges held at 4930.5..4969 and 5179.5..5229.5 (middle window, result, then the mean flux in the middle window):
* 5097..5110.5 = 0.120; 1.6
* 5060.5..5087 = 0.097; 1.64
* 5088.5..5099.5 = 0.052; 1.71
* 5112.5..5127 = 0.037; 1.72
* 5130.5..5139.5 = -0.035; 1.83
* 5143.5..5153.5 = 0.066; 1.66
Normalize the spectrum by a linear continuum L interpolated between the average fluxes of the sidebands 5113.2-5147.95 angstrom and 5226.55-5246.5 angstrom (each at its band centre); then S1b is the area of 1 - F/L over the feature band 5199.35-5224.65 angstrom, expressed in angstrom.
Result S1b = 3.7 angstrom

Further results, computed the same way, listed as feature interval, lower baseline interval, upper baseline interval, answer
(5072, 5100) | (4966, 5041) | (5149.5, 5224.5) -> -2.1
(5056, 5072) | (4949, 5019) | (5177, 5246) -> 0.3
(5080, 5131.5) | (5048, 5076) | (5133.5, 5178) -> -1.0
